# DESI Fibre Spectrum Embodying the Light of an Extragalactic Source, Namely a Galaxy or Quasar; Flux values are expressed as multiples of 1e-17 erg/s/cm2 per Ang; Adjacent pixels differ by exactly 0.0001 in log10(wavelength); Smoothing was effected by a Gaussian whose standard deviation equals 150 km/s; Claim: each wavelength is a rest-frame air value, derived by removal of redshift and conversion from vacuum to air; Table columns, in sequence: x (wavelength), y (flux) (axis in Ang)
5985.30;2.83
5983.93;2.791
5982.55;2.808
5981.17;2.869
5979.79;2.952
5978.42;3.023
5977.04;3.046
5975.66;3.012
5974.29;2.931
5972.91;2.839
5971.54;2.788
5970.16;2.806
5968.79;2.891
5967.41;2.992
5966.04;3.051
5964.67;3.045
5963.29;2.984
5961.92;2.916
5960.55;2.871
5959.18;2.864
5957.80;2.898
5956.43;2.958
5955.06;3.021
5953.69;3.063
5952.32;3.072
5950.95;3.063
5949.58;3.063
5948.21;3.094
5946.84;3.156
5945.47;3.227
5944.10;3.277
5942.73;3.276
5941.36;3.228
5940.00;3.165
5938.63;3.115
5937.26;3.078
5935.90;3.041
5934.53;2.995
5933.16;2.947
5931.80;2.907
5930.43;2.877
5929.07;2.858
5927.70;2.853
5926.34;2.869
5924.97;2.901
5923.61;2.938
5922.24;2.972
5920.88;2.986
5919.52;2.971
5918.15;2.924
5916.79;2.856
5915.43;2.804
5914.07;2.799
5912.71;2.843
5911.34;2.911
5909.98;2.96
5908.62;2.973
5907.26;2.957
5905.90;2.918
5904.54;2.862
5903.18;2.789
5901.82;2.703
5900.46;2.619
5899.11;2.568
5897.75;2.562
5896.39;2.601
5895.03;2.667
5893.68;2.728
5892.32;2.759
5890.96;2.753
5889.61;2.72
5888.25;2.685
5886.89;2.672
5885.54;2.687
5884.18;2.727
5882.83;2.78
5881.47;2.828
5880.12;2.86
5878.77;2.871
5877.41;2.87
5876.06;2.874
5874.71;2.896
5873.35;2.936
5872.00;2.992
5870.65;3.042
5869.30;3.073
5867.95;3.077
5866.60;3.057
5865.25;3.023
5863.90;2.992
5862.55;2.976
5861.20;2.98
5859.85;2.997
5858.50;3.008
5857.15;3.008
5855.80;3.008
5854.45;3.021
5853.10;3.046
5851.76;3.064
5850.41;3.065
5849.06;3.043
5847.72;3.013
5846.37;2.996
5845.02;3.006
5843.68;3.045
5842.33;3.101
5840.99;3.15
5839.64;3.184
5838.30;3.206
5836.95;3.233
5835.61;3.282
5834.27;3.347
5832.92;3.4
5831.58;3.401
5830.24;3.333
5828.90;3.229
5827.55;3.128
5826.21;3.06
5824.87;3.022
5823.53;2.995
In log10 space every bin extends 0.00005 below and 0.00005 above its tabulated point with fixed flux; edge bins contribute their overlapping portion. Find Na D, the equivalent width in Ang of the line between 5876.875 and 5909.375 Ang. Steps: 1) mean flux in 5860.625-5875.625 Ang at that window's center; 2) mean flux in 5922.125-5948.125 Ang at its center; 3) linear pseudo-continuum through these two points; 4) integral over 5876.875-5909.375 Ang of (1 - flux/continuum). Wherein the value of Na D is 2.8 Ang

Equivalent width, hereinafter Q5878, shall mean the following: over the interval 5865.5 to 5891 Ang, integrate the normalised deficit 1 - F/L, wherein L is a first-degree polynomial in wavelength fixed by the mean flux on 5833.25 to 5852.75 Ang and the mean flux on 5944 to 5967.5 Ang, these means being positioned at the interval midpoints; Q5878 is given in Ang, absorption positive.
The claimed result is 1.9 Ang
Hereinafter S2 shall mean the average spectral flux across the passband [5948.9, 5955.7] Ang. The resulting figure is 3.06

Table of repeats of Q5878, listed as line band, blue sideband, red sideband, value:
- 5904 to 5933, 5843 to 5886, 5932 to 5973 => 1.0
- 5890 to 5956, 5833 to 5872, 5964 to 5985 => 1.3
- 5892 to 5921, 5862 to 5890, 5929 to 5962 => 1.5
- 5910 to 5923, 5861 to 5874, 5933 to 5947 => 0.8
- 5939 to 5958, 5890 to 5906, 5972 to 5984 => -1.8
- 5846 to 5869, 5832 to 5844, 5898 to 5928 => 0.8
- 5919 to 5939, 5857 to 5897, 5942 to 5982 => 0.0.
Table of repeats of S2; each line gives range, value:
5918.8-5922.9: 2.98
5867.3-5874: 3.03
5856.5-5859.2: 3.01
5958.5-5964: 2.91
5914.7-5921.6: 2.91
